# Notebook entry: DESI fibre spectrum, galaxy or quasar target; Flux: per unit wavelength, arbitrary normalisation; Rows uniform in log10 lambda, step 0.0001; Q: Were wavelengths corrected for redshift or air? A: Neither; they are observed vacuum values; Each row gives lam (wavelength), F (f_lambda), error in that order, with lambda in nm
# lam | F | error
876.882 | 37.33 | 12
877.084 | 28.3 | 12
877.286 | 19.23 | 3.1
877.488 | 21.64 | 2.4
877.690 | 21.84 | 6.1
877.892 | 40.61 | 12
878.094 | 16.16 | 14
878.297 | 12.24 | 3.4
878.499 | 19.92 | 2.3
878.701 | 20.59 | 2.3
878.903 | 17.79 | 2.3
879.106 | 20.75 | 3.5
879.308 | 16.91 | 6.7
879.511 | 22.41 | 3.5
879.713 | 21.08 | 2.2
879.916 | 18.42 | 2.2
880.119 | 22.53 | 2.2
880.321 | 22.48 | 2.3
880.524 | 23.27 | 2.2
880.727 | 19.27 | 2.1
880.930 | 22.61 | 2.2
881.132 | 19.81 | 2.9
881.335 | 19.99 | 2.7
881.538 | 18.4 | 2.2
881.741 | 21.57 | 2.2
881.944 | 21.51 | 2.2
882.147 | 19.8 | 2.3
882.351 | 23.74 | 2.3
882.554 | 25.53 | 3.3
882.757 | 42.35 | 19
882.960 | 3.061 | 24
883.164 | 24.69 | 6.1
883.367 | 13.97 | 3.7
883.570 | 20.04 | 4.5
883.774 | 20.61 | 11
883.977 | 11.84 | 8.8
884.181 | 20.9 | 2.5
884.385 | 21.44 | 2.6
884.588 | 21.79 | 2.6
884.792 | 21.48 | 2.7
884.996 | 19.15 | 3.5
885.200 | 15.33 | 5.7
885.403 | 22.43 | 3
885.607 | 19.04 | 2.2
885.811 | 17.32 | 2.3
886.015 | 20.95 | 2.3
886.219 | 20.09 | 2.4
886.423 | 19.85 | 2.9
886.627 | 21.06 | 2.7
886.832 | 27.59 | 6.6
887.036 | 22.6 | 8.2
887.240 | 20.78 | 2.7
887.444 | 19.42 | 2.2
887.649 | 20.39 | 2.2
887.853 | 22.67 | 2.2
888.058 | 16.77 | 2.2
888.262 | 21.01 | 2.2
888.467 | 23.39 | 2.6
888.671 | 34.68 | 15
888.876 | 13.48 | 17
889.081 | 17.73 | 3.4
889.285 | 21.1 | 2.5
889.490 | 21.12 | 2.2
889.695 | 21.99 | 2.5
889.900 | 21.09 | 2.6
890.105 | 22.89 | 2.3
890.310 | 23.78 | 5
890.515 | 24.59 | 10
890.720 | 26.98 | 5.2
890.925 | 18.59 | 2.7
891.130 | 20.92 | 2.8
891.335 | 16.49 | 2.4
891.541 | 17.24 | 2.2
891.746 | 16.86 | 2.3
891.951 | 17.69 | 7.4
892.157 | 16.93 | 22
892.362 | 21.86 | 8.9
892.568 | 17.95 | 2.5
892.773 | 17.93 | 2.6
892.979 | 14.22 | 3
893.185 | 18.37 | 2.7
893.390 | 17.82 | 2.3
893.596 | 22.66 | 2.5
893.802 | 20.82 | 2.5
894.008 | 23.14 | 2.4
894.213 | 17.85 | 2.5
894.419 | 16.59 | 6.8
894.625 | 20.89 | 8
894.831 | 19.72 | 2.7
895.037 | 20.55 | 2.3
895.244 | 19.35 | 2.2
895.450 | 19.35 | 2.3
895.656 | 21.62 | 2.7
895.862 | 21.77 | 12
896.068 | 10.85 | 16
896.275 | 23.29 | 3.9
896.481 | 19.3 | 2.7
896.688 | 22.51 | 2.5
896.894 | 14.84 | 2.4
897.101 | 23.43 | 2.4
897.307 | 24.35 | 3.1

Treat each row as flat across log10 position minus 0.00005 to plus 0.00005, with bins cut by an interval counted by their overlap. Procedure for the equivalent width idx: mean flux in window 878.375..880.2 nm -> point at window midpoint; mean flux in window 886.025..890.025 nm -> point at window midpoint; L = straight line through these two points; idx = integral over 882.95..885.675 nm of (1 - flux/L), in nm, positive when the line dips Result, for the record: 0.263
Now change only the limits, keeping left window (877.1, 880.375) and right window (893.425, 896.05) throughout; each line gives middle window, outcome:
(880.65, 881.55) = 0.03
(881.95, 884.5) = 0.01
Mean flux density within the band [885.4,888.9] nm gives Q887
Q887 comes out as 21.4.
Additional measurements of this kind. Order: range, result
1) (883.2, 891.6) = 20.7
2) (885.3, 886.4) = 20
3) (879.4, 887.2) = 20.8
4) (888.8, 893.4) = 19.5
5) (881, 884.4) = 20.5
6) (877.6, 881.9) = 20.9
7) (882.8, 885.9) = 18.7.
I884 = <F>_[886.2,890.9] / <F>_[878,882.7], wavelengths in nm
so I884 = 1.07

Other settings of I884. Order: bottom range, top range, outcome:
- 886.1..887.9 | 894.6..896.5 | 0.91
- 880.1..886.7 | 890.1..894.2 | 0.96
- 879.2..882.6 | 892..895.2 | 0.91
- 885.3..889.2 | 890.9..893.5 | 0.85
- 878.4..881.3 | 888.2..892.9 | 1.01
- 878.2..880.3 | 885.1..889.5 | 1.07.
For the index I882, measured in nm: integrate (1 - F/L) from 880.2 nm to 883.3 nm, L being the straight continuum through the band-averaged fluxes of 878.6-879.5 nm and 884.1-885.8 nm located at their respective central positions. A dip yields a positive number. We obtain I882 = -0.34 nm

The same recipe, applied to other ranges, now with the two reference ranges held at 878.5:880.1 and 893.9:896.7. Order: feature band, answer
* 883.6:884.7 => 0.02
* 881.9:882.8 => -0.27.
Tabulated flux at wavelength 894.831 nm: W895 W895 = 19.72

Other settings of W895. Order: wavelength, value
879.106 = 20.75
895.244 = 19.35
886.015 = 20.95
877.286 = 19.23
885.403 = 22.43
